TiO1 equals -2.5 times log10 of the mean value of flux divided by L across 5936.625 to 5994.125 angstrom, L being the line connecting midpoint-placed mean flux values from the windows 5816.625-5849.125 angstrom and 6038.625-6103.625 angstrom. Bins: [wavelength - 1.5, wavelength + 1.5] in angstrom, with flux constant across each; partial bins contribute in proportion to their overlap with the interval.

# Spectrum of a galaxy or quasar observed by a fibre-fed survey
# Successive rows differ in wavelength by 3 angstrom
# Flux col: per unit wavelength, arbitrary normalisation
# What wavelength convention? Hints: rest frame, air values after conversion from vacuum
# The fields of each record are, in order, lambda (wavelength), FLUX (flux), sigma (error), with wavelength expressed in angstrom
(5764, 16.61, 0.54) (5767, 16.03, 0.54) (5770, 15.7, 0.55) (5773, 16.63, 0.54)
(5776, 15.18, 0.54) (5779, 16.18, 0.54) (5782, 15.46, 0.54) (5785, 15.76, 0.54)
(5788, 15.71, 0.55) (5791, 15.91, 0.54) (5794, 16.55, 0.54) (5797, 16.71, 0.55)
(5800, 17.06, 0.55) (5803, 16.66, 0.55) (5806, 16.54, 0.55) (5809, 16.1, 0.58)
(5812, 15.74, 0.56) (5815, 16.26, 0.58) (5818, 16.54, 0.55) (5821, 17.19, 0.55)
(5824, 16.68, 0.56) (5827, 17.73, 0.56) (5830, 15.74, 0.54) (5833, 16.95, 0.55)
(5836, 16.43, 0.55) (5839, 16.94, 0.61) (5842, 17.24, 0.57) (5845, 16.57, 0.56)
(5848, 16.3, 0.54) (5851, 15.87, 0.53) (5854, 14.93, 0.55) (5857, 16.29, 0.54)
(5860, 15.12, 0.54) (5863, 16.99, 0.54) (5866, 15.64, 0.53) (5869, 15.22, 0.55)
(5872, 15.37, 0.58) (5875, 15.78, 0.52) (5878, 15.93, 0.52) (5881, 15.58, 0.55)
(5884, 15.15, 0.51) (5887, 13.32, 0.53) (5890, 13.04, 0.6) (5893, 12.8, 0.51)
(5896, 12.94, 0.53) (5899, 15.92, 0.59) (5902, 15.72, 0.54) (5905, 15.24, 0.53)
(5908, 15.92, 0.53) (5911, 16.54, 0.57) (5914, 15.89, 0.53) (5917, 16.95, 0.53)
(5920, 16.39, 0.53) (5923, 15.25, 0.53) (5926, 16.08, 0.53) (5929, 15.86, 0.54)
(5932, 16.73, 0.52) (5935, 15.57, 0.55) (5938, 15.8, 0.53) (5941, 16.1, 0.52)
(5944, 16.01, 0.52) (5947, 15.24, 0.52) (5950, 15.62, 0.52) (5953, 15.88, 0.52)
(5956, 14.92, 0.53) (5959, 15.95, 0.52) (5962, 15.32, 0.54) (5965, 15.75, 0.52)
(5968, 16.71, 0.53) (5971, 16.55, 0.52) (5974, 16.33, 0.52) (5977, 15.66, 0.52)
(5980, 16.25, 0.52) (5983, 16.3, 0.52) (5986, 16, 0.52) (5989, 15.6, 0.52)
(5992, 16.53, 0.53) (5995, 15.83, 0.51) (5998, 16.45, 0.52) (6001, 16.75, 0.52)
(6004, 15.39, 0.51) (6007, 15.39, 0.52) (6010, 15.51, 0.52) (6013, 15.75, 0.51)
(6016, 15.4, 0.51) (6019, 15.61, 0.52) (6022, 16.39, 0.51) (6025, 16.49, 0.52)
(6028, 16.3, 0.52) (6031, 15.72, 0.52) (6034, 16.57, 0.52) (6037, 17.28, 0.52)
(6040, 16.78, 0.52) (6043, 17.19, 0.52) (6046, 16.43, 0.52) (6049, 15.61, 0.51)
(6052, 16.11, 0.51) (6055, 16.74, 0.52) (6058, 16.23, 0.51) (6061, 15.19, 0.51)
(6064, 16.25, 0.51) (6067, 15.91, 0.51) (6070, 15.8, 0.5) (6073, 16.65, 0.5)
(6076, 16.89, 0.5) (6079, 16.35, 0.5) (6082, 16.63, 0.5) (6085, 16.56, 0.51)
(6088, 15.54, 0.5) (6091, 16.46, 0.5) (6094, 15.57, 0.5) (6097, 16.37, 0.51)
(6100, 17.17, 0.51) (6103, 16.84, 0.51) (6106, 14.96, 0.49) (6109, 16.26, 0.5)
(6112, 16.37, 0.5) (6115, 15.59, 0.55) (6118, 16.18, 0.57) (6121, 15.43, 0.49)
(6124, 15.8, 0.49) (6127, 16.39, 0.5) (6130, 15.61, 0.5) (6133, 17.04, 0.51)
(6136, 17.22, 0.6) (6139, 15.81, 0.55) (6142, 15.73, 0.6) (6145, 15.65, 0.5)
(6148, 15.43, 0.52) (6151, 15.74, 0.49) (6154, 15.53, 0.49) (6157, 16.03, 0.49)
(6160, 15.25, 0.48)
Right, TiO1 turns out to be 0.04 mag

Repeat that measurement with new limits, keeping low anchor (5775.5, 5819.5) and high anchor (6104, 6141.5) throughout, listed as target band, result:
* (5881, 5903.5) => 0.14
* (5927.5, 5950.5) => 0.02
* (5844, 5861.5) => 0.02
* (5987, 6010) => 0.01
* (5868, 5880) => 0.04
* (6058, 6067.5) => 0.02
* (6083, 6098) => 0.00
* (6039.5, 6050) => -0.03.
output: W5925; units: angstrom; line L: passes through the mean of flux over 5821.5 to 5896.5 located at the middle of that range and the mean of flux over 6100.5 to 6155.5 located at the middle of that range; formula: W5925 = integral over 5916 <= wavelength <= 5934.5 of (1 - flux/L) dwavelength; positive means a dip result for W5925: -0.5 angstrom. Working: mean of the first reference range 15.7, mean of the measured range 16.2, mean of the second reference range 16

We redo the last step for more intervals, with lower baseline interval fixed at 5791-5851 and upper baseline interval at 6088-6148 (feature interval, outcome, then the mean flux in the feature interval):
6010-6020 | 0.43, 15.6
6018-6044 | -0.39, 16.5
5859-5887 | 1.66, 15.5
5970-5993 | 0.27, 16.1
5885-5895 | 2.02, 13.2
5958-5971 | 0.28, 16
